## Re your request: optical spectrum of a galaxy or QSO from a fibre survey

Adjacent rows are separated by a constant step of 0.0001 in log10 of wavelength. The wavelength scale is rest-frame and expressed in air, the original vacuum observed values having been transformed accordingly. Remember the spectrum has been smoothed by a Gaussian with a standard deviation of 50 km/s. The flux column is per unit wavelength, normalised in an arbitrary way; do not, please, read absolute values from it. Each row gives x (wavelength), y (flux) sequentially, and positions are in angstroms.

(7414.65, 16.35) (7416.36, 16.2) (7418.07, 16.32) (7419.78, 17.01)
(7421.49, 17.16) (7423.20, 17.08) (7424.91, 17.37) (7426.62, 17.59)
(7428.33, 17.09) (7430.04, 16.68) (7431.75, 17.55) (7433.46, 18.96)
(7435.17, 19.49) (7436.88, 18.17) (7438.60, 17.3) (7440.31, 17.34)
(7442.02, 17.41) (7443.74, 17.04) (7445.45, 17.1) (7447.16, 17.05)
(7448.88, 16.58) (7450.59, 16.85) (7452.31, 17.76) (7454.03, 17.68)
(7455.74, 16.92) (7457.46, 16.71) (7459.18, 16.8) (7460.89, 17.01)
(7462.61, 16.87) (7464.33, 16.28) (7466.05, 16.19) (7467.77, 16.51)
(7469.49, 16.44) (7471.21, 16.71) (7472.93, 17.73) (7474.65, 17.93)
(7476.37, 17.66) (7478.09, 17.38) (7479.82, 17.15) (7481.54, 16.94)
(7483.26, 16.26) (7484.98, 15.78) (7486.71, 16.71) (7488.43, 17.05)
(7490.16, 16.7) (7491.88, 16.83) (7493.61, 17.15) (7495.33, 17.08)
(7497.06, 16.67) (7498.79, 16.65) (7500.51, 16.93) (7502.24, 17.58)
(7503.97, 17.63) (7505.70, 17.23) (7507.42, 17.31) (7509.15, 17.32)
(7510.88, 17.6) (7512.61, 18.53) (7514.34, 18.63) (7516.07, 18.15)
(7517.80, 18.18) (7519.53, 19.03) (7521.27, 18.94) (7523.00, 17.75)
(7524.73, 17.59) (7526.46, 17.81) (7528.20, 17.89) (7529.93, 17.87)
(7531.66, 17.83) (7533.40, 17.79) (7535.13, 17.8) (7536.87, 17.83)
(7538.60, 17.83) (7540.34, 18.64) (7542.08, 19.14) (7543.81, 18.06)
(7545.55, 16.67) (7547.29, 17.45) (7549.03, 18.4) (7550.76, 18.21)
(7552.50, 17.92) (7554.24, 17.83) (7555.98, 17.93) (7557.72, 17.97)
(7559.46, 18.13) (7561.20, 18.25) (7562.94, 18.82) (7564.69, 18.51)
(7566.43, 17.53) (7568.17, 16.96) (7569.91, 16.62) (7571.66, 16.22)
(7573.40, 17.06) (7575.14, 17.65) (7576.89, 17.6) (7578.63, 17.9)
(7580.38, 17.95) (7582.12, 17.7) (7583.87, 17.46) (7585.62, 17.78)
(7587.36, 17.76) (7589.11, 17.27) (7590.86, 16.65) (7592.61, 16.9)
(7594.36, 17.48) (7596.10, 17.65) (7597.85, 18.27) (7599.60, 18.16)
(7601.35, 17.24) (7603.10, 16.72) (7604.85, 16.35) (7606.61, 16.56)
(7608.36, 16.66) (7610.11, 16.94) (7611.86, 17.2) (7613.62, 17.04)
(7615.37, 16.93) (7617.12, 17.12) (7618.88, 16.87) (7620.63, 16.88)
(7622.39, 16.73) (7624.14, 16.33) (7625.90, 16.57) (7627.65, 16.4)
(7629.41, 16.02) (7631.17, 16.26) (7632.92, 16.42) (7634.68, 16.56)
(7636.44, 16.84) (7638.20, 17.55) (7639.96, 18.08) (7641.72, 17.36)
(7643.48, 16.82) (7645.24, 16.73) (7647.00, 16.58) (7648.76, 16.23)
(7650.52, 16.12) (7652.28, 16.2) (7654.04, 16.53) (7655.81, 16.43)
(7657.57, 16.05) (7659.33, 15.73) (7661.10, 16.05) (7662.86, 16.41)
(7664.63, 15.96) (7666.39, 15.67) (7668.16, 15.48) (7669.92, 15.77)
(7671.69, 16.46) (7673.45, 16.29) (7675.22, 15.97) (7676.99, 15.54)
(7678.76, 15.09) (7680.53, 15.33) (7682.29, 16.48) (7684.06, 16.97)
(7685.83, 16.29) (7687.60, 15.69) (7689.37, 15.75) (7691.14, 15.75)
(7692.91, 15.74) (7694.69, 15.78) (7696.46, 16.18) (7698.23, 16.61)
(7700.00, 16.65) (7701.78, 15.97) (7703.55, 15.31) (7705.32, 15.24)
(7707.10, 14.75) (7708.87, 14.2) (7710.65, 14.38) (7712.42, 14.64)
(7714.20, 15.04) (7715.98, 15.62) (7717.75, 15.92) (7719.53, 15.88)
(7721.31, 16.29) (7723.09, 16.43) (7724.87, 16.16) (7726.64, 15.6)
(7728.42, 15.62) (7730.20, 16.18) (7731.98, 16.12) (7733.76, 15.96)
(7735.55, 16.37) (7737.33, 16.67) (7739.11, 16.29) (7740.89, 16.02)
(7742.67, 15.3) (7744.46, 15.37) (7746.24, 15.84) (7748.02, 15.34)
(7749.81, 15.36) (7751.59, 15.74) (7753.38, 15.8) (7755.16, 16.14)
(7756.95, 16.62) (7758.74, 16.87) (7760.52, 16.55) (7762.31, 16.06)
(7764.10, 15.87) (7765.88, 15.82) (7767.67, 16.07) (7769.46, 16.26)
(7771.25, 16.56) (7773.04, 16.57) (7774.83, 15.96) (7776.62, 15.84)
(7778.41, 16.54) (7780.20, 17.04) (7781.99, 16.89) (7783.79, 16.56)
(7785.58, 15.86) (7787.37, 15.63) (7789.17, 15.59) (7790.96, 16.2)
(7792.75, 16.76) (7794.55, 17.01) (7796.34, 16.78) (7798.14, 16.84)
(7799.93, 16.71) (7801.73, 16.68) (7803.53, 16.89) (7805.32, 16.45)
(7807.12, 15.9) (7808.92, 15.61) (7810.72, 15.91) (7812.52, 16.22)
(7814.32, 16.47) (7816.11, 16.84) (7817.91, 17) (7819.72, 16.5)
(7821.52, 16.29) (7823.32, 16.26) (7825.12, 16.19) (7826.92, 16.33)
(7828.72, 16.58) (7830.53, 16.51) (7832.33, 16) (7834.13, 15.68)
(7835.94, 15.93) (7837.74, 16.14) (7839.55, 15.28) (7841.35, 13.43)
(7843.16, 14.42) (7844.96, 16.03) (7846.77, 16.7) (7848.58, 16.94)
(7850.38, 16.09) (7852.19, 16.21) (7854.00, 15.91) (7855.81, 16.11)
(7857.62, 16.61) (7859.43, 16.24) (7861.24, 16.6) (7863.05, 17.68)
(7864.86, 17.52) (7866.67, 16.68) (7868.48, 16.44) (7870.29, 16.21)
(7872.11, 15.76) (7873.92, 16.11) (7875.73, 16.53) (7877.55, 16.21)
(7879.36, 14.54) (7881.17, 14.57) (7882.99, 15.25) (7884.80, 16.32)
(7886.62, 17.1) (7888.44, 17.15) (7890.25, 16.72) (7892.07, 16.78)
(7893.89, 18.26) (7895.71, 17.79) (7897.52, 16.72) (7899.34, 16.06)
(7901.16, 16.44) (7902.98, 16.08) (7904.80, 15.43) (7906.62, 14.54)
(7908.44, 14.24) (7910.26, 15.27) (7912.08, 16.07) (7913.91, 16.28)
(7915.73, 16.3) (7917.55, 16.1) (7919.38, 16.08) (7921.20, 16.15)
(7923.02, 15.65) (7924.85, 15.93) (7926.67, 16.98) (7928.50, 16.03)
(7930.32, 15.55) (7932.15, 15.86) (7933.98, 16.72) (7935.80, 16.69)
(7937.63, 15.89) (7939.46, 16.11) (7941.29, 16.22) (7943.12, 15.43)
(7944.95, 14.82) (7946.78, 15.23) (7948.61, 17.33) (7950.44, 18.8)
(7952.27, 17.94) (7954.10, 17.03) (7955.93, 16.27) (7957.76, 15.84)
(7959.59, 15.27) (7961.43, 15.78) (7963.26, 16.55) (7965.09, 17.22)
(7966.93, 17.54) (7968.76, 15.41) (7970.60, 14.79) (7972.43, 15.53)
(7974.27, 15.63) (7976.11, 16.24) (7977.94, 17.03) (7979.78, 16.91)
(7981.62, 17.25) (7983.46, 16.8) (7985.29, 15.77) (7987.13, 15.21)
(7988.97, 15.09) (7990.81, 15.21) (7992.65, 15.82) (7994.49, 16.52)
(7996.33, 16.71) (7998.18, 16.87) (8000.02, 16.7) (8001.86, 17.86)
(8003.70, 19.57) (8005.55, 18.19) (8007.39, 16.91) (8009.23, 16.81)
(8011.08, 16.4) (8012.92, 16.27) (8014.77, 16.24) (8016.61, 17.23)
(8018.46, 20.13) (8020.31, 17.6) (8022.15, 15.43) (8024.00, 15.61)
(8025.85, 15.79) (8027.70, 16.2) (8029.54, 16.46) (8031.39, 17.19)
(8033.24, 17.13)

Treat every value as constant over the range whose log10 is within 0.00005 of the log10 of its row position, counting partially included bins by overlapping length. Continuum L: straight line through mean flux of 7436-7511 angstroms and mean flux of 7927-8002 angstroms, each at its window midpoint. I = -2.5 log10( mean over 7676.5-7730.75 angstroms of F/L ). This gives 0.06 mag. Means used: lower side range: 17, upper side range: 16.3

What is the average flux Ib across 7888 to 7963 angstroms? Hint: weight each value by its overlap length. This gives 16.2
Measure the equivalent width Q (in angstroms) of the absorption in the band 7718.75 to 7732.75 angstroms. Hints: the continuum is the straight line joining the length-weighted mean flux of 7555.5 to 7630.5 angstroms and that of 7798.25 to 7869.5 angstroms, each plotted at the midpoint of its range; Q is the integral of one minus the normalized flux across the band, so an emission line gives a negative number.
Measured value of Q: 0.57 angstroms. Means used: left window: 17.3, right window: 16.3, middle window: 16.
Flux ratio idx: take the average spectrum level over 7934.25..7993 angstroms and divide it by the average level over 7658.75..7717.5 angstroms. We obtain 1.0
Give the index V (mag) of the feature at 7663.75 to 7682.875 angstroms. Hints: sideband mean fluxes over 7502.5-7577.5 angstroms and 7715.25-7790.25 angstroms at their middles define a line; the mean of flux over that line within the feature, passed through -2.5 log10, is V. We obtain 0.06 mag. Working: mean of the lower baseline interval 17.9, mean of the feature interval 15.8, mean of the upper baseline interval 16.1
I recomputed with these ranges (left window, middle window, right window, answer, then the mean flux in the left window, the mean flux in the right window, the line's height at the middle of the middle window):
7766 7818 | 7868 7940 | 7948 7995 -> 0.02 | 16.4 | 16.3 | 16.4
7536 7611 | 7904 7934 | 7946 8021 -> 0.07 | 17.6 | 16.7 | 16.8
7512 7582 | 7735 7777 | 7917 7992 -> 0.06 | 17.9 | 16.2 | 17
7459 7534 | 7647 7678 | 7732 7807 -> 0.04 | 17.3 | 16.2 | 16.7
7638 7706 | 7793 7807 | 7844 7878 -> -0.02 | 16.2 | 16.5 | 16.4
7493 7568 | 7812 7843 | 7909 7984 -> 0.04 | 17.9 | 16.2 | 16.7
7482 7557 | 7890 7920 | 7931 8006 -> 0.03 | 17.6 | 16.4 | 16.6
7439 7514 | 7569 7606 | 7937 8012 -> -0.03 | 17.1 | 16.5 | 16.9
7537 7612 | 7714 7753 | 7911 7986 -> 0.08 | 17.6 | 16.3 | 17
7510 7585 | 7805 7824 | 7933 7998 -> 0.04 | 17.9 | 16.3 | 16.8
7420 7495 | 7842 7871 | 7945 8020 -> 0.02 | 17.1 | 16.6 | 16.8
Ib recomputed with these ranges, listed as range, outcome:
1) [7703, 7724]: 15.3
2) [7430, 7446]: 17.8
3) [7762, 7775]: 16.2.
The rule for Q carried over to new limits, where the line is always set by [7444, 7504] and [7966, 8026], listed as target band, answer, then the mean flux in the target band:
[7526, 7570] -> -2.7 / 17.9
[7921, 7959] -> 0.7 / 16.3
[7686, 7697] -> 0.6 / 15.8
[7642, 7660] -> 0.5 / 16.4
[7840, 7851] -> 0.7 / 15.6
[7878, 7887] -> 0.6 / 15.5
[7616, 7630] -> 0.2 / 16.6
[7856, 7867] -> -0.1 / 16.8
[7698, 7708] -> 0.6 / 15.7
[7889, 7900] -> -0.3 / 17.1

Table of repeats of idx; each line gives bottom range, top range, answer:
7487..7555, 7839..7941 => 0.91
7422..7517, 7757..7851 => 0.94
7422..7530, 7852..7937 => 0.94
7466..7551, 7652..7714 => 0.90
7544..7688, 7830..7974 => 0.95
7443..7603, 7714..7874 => 0.93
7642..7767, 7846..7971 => 1.02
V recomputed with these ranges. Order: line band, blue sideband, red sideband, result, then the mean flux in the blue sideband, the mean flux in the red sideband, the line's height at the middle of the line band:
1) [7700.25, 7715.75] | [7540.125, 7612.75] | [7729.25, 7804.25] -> 0.110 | 17.6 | 16.2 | 16.6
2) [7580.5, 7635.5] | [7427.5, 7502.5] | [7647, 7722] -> -0.048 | 17.1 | 15.8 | 16.3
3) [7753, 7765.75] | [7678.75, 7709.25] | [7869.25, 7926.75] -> -0.025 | 15.8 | 16.1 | 15.9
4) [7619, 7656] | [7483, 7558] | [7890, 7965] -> 0.037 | 17.6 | 16.2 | 17.2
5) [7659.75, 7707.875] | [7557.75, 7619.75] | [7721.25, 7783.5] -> 0.050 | 17.4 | 16.1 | 16.6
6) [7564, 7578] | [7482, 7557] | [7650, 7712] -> -0.013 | 17.6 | 15.8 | 17.1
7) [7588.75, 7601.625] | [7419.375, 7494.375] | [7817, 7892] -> -0.043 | 17.1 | 16.2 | 16.8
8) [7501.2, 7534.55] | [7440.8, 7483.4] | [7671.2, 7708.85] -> -0.075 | 17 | 15.9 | 16.7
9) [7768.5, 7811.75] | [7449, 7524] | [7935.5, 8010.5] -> 0.025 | 17.2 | 16.5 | 16.7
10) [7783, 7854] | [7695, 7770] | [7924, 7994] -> -0.014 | 15.8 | 16.2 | 16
